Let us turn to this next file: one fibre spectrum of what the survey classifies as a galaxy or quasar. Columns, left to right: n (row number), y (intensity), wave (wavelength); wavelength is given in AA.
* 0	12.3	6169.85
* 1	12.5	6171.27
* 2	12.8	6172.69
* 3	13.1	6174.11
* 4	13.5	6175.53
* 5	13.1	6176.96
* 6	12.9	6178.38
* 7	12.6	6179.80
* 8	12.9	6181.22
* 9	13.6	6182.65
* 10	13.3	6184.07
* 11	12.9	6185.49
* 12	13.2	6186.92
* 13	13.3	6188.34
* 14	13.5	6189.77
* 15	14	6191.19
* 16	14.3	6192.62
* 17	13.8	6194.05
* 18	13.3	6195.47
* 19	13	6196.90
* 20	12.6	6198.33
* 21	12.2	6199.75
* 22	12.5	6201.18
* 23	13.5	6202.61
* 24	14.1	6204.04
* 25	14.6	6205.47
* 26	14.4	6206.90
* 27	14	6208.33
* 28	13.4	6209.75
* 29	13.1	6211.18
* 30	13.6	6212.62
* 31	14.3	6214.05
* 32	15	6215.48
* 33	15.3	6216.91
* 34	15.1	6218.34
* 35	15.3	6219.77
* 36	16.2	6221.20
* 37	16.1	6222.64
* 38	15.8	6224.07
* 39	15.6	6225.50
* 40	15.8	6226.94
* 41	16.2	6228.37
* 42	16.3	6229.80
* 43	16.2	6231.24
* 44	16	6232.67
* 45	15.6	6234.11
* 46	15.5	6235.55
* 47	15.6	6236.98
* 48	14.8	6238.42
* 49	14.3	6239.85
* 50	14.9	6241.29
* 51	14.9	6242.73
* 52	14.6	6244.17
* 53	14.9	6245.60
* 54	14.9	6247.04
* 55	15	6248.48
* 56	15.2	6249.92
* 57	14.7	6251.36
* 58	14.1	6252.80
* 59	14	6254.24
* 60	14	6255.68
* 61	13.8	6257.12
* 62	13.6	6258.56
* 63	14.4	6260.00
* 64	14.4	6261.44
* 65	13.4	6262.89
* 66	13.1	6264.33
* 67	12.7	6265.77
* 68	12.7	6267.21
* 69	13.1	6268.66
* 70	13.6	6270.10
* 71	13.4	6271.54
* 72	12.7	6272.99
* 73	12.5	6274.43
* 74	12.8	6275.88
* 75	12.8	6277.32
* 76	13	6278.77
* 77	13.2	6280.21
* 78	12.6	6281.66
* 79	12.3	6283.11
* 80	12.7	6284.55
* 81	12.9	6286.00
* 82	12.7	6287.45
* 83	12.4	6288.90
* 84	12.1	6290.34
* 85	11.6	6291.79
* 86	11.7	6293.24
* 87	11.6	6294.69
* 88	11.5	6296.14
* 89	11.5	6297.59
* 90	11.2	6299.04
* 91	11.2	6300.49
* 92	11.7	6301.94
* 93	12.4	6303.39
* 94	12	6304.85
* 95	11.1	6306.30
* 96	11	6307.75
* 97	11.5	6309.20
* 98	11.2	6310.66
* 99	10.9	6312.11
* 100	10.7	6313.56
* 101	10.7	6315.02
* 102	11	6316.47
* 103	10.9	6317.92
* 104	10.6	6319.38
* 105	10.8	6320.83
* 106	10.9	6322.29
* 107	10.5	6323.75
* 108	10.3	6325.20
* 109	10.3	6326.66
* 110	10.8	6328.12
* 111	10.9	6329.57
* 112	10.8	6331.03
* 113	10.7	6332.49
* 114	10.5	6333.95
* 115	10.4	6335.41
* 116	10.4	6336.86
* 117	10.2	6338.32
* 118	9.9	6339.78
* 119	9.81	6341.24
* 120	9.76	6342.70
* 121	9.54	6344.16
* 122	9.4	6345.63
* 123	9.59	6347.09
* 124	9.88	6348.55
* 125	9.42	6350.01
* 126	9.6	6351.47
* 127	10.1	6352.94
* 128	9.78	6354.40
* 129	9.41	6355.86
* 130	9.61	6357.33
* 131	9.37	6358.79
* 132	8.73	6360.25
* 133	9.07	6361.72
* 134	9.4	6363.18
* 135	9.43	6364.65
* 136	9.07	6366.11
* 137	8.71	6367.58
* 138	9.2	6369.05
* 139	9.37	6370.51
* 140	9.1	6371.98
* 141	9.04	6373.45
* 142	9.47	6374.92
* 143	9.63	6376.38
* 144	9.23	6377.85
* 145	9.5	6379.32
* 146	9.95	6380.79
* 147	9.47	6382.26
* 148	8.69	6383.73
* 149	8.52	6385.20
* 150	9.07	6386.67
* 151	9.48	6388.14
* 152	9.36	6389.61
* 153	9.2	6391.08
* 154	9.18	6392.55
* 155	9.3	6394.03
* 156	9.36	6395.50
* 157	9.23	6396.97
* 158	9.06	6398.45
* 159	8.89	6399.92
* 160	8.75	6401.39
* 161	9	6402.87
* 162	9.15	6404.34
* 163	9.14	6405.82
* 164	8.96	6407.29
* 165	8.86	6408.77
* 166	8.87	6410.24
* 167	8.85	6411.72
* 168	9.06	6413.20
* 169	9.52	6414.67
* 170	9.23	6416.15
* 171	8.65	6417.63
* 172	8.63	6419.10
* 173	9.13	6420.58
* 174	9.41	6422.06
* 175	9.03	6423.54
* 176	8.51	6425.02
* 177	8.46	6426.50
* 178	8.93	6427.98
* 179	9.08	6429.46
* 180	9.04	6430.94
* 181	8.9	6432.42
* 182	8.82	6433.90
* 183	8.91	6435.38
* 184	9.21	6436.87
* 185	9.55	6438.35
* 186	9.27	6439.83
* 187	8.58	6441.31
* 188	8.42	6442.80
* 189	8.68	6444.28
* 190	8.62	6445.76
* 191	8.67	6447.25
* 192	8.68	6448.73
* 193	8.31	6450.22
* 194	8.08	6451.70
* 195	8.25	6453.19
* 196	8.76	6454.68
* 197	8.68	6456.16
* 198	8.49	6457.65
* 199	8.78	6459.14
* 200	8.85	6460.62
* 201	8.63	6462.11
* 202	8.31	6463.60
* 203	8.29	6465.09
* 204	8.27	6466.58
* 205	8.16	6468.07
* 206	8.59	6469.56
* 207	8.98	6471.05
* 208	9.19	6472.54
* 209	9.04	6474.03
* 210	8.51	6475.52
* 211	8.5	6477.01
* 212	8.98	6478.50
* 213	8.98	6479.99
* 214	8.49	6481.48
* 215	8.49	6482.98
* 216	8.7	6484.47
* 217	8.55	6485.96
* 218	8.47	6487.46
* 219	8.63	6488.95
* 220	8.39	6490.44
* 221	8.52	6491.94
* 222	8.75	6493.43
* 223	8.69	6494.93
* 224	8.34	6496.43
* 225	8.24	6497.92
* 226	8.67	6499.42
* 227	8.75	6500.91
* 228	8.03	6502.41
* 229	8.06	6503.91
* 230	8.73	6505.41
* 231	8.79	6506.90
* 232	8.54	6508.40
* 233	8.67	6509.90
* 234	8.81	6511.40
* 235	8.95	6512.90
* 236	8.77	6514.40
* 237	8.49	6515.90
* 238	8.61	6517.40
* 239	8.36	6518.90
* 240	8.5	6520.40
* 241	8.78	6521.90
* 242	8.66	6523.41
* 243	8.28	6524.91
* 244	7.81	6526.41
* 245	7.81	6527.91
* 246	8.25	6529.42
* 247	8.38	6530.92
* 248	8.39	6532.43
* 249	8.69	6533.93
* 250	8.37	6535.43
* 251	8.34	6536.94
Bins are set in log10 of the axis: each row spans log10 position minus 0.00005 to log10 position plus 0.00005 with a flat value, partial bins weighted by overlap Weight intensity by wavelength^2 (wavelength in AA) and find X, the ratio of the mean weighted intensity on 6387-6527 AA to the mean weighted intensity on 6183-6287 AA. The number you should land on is 0.67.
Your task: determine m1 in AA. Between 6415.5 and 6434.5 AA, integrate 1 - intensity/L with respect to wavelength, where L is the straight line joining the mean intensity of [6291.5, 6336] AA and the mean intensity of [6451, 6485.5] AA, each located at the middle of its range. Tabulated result 0.79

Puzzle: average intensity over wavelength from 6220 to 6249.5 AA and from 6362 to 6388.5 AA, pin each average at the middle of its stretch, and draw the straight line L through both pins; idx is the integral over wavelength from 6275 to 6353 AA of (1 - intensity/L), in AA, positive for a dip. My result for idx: 5.4 AA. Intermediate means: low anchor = 15.5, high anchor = 9.23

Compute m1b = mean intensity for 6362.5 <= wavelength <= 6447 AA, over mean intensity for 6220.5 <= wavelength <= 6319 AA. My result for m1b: 0.68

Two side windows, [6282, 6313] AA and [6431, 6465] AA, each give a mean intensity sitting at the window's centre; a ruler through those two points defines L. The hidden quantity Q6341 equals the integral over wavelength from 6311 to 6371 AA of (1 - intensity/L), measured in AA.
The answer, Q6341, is 4.8 AA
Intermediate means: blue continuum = 11.8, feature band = 10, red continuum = 8.7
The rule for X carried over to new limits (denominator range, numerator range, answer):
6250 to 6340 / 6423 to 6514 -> 0.76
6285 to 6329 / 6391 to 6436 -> 0.82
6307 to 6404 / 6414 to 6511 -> 0.92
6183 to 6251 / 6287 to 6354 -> 0.77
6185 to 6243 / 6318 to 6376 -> 0.71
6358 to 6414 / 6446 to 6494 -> 0.96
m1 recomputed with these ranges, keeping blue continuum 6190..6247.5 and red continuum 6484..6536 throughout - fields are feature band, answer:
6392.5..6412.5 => 3.2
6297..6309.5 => 1.3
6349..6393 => 8.1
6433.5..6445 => 1.2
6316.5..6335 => 2.5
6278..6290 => 0.5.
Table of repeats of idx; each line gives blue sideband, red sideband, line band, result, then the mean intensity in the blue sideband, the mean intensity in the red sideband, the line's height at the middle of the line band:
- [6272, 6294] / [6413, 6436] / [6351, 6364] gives 1.5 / 12.5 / 8.96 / 10.7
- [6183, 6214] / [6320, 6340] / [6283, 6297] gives -0.9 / 13.5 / 10.5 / 11.4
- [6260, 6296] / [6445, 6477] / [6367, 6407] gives 4.2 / 12.8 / 8.58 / 10.3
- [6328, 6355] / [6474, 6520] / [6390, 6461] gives 2.8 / 10.1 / 8.59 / 9.27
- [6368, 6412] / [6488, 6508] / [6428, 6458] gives 0.3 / 9.16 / 8.51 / 8.84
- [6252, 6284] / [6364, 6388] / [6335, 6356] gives 1.1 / 13.3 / 9.22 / 10.4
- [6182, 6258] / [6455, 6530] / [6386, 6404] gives 2.6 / 14.5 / 8.56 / 10.7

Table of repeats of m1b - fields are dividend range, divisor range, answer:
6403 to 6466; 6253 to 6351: 0.76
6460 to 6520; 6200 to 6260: 0.58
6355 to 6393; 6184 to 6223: 0.66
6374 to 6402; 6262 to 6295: 0.73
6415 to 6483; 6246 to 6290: 0.65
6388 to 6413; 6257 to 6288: 0.69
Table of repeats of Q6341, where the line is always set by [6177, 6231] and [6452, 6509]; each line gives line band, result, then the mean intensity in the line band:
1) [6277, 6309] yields 0.8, 12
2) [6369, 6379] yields 1.3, 9.31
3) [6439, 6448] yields 0.6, 8.72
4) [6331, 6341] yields 1.0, 10.4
